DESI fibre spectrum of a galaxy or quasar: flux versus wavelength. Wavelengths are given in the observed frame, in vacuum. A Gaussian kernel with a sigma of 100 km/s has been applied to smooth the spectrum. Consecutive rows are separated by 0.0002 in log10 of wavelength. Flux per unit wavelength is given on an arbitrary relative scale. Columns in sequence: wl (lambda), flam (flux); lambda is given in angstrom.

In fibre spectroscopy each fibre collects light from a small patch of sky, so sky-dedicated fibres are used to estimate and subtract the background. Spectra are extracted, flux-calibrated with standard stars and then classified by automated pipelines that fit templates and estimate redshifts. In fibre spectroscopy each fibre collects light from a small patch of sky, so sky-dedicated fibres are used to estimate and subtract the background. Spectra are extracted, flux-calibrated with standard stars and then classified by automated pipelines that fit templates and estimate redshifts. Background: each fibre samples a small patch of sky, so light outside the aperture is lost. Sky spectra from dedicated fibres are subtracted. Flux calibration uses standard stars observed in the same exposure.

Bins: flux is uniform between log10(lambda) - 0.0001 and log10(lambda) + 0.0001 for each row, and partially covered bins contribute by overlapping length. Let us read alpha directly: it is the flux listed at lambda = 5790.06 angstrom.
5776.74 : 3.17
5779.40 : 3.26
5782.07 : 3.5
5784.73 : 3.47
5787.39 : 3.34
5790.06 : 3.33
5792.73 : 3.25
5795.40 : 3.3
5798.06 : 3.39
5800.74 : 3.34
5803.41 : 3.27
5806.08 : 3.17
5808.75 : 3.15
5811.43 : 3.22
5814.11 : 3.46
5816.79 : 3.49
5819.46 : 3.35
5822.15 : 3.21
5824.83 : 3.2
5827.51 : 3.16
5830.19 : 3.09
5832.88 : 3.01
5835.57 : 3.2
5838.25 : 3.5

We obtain 3.33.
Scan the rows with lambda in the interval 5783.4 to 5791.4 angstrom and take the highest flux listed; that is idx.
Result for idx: 3.47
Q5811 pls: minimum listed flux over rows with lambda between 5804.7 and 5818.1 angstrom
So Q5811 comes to 3.15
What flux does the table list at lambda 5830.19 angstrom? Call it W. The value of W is 3.09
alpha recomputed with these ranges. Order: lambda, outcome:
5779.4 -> 3.26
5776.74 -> 3.17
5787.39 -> 3.34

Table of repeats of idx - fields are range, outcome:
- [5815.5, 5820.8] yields 3.49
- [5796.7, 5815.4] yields 3.46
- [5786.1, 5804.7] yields 3.39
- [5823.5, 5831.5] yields 3.2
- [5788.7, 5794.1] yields 3.33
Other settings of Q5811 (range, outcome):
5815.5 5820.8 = 3.35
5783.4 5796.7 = 3.25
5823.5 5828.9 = 3.16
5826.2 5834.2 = 3.01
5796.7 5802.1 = 3.34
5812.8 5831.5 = 3.09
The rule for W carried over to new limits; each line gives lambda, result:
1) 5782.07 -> 3.5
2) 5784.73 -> 3.47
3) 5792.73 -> 3.25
